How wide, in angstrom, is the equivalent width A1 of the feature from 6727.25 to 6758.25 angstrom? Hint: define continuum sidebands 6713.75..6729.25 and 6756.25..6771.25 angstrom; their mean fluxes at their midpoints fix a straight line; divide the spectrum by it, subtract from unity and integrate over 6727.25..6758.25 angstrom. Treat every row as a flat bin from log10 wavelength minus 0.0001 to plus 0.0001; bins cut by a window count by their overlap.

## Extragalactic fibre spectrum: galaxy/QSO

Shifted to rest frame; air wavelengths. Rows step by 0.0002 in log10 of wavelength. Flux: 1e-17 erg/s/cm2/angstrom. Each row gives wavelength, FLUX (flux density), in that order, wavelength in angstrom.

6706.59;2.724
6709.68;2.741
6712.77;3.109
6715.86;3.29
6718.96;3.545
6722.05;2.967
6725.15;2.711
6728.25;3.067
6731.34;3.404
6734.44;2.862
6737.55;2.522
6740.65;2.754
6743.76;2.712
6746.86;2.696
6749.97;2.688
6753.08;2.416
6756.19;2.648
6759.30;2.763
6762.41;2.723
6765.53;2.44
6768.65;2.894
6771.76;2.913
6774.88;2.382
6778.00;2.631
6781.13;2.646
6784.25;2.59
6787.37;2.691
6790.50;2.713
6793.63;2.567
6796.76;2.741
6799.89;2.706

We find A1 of 1.6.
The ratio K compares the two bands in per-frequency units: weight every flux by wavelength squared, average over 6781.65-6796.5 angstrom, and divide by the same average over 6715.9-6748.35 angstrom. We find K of 0.9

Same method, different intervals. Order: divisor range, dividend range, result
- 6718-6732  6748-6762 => 0.86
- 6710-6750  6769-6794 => 0.91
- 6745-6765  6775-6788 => 0.99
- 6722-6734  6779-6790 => 0.89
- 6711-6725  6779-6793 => 0.85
